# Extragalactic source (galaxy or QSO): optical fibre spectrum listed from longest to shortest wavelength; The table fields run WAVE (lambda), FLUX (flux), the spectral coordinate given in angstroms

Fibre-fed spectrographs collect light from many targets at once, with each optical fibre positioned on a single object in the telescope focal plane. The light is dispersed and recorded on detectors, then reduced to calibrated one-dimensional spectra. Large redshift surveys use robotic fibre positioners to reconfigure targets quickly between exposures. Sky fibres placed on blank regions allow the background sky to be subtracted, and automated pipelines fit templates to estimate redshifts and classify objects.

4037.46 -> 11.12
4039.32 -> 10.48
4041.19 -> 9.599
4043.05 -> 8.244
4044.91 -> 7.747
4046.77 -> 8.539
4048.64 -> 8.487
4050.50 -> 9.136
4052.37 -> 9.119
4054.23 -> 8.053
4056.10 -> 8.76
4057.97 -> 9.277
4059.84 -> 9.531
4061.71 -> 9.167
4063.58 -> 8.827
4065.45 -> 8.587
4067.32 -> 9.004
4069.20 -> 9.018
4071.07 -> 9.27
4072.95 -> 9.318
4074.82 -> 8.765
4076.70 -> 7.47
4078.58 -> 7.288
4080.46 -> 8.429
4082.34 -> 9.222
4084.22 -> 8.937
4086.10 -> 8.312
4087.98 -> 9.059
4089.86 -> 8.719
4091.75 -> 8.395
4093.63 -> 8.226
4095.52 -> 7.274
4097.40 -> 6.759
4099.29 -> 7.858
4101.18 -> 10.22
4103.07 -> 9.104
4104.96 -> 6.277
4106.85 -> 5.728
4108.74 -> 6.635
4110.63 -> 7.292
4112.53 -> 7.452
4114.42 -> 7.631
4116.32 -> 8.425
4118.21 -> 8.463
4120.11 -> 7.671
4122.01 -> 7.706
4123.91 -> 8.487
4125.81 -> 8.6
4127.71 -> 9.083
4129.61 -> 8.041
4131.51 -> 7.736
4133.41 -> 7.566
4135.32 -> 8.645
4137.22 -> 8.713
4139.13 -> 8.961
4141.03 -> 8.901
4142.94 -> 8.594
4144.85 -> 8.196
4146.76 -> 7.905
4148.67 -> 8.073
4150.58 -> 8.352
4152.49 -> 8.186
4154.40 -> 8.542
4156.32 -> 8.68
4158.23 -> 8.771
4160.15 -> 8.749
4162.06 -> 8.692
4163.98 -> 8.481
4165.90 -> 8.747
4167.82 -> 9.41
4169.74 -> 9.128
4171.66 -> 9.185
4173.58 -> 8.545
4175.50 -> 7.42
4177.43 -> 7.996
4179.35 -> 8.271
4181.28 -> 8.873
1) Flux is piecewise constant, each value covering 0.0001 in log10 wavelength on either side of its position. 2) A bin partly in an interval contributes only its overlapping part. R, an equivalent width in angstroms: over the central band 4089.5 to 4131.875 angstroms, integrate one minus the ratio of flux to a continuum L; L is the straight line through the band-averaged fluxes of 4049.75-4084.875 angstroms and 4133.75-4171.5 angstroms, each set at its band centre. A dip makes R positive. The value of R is 3.9 angstroms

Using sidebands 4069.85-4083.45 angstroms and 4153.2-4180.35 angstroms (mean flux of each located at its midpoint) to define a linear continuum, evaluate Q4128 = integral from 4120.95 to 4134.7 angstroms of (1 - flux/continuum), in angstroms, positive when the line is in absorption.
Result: 0.6 angstroms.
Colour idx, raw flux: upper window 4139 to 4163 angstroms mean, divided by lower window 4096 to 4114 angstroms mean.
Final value 1.1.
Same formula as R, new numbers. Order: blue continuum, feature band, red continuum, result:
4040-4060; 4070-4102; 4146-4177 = 0.9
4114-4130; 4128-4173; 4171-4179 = -1.6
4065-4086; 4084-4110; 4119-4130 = 1.7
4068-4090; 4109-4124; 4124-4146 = 1.3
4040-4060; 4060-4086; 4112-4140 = -0.4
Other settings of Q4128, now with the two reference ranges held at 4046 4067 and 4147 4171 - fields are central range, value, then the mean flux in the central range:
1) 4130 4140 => 0.45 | 8.3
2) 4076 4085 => 0.55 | 8.28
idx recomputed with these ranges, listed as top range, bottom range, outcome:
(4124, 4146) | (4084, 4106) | 1.03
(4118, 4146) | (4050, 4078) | 0.94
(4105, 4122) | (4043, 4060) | 0.85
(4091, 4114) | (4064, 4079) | 0.88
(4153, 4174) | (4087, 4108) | 1.11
